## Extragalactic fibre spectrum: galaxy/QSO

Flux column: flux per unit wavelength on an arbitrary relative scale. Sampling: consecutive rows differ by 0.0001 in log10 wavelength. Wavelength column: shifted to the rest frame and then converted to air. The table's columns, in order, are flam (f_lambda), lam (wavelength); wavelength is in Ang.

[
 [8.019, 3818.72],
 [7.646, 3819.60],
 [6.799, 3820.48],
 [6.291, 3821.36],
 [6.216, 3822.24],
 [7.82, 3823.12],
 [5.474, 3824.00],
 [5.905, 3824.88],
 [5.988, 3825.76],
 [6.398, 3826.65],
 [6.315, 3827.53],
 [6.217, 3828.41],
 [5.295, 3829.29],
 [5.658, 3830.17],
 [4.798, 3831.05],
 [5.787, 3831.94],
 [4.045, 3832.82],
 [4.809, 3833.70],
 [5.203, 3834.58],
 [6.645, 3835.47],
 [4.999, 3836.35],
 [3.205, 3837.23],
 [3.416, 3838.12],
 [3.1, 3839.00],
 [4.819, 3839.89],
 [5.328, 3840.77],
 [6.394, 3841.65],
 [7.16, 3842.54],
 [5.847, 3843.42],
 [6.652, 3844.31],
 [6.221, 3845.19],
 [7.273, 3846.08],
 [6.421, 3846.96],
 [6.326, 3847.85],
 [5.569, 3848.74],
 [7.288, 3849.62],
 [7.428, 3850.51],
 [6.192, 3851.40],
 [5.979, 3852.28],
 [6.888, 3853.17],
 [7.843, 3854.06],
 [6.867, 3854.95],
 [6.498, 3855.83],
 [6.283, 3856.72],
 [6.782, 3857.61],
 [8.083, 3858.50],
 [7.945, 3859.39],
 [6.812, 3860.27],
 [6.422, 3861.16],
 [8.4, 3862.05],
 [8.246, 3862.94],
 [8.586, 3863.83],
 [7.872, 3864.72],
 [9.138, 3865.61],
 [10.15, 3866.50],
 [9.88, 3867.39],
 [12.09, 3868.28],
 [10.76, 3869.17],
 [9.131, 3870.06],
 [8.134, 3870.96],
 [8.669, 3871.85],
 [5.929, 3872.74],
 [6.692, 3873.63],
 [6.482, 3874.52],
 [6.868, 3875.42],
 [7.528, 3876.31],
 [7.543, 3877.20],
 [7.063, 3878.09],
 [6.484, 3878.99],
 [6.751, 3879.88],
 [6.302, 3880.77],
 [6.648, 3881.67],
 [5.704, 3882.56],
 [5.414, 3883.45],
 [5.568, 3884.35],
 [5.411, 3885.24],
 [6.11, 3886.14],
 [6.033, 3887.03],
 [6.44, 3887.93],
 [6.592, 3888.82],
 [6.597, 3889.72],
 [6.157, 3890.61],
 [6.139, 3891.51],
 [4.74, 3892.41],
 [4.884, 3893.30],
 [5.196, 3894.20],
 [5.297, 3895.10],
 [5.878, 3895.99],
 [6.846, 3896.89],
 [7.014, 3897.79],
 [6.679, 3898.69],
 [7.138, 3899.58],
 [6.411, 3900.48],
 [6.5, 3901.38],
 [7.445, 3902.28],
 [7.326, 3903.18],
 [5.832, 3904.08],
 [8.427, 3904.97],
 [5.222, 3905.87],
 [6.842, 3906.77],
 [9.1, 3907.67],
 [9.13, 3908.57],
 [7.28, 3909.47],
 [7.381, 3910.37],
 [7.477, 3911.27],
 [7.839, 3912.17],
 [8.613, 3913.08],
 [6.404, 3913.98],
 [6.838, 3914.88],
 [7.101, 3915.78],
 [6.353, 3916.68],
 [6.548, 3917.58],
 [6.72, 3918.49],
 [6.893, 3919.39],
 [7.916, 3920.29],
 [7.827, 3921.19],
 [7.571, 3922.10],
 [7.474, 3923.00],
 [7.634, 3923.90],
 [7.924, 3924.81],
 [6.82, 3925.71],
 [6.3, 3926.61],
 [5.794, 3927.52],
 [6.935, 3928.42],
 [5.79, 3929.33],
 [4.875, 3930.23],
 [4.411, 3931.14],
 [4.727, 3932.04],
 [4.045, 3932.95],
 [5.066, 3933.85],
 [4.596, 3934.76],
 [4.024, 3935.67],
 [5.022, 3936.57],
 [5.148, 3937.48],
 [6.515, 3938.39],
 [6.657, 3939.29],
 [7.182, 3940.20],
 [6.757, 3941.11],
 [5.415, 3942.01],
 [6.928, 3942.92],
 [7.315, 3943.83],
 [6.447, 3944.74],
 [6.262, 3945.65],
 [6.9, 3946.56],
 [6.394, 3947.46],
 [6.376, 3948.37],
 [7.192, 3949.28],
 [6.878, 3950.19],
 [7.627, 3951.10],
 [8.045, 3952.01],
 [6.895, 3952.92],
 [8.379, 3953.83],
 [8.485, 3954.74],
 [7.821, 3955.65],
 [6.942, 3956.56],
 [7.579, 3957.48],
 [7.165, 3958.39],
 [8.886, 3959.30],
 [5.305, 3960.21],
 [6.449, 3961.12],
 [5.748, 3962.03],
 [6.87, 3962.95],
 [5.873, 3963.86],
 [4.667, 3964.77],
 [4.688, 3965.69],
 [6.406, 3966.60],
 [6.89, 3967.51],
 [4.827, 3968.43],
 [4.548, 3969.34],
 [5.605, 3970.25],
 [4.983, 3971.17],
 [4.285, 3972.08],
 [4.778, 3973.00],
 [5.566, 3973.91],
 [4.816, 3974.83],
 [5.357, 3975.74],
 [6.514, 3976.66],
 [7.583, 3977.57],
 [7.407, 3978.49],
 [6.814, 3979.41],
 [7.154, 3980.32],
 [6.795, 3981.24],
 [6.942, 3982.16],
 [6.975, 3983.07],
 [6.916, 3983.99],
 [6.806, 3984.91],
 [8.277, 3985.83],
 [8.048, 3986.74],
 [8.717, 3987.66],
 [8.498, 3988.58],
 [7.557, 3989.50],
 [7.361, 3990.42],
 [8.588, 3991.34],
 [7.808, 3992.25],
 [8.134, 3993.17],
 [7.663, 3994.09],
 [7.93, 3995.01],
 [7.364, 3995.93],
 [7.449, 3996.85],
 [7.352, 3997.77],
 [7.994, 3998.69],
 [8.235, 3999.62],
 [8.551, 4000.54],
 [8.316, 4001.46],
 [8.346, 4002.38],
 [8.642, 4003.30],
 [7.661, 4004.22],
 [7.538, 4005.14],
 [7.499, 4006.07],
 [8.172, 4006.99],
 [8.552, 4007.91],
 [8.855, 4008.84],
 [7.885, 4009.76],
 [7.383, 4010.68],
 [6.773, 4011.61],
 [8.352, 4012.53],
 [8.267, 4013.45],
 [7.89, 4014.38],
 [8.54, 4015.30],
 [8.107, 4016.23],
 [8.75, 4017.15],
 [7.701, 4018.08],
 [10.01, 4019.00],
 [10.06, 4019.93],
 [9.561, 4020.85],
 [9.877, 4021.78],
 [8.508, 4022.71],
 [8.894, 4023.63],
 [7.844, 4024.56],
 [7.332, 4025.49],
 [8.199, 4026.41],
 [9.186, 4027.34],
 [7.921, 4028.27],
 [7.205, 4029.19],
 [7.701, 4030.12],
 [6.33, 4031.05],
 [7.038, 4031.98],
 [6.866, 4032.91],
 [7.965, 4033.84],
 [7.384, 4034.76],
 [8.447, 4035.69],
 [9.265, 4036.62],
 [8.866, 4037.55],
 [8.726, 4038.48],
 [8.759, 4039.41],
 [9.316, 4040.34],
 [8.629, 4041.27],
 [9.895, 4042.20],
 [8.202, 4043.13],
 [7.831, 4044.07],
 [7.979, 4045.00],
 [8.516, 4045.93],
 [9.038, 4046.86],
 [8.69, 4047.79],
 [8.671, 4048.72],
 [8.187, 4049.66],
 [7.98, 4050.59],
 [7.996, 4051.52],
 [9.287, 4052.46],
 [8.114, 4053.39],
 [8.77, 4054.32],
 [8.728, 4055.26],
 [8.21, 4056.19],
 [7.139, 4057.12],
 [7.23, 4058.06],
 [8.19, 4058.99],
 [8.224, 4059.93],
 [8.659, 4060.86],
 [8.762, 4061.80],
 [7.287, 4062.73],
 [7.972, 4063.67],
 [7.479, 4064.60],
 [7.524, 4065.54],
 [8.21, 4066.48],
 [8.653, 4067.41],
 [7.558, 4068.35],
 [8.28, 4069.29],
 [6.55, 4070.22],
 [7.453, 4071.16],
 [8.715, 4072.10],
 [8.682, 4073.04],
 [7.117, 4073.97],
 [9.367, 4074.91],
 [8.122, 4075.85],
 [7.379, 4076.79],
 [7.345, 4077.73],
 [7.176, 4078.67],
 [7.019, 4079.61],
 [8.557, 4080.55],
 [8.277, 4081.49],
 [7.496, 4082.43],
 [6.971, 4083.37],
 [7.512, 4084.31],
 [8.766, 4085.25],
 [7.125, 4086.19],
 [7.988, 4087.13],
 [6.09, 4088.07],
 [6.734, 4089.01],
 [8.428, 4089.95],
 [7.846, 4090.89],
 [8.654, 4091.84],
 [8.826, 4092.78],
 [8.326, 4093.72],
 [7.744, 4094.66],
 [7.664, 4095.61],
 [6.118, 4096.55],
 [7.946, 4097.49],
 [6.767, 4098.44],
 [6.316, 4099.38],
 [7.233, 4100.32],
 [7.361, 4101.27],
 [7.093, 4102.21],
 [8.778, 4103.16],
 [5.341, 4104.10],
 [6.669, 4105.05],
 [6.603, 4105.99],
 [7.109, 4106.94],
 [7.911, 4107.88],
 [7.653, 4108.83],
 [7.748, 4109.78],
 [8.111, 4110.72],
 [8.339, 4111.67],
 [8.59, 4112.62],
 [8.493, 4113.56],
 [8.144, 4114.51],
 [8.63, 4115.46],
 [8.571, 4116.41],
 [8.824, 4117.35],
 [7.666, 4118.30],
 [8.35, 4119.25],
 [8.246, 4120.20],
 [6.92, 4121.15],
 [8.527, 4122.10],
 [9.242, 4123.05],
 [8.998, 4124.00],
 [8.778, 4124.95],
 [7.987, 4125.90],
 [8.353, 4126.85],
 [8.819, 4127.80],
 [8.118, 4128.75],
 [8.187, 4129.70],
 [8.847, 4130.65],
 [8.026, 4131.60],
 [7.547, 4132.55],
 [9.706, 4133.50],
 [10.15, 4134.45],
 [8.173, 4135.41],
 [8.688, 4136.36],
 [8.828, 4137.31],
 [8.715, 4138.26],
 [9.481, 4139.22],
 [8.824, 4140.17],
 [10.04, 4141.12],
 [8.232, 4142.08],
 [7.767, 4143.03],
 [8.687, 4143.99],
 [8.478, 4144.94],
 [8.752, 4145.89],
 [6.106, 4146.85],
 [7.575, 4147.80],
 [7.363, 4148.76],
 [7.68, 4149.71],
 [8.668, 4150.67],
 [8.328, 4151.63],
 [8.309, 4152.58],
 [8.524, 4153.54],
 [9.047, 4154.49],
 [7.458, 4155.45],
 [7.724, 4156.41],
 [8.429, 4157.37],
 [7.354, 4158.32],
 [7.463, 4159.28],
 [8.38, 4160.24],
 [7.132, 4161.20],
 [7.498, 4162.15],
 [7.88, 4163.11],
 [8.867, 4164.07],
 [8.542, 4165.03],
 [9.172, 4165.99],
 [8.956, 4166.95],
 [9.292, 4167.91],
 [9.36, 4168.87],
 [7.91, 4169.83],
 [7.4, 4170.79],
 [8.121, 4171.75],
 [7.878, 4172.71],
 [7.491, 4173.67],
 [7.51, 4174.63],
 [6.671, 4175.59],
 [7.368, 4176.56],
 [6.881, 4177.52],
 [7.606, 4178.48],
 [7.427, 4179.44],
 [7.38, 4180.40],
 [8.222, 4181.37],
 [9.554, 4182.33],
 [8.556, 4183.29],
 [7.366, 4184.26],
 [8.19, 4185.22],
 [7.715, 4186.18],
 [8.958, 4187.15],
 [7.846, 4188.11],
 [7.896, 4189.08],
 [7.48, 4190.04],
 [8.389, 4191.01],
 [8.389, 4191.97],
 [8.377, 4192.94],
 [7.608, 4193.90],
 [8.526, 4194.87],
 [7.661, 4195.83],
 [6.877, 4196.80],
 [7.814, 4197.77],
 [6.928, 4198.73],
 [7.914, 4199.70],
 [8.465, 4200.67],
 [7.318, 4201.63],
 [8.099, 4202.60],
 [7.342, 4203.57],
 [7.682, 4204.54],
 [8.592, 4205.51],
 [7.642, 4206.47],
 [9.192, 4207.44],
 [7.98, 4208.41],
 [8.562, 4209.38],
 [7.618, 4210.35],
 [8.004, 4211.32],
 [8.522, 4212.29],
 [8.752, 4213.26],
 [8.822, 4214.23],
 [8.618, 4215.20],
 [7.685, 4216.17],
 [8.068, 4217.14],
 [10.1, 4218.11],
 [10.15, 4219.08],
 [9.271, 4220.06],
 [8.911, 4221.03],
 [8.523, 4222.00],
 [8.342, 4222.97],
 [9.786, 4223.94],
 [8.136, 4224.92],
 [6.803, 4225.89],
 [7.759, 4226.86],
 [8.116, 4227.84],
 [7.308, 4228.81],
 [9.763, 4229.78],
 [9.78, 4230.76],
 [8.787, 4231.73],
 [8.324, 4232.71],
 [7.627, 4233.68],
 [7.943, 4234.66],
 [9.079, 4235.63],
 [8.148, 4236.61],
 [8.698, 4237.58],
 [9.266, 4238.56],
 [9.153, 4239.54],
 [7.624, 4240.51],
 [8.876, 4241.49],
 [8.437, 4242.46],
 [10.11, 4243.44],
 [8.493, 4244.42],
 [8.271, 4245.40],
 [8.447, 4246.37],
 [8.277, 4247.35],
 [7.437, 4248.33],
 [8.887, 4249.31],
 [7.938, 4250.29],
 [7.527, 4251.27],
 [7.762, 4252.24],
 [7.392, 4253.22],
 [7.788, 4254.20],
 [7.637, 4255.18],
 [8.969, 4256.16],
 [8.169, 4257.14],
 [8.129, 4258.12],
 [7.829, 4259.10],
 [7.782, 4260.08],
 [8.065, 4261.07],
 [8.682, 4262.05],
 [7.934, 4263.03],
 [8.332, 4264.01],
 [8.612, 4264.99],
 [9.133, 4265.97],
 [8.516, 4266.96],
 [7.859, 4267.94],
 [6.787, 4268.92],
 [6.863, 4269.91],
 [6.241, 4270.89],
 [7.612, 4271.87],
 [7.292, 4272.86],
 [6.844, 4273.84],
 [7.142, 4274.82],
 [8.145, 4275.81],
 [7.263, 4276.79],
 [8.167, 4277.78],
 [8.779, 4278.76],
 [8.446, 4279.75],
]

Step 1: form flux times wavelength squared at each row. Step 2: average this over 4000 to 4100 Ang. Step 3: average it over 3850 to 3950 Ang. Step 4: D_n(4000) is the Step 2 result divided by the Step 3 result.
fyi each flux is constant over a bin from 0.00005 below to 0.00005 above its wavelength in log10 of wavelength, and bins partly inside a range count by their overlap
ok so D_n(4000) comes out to 1.27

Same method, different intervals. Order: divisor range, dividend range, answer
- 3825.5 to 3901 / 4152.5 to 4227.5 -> 1.45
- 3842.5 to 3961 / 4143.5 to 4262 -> 1.38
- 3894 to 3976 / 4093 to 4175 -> 1.38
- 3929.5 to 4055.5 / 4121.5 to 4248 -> 1.24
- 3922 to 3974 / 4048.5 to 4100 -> 1.34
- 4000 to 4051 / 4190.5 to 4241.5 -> 1.10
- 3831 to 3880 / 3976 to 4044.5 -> 1.26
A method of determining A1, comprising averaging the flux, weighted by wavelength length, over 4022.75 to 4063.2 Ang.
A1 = 8.22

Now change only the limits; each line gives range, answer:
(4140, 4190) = 8.06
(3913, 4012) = 6.83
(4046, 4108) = 7.79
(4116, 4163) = 8.31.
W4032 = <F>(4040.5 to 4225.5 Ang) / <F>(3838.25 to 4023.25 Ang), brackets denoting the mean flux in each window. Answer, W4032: 1.2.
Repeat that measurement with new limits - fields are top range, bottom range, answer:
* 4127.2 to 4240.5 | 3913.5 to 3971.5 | 1.29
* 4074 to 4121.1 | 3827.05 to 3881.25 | 1.14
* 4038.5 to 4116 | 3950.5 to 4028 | 1.07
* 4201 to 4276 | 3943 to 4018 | 1.15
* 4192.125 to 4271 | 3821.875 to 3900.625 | 1.26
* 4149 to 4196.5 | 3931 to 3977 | 1.31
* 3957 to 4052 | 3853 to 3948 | 1.11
